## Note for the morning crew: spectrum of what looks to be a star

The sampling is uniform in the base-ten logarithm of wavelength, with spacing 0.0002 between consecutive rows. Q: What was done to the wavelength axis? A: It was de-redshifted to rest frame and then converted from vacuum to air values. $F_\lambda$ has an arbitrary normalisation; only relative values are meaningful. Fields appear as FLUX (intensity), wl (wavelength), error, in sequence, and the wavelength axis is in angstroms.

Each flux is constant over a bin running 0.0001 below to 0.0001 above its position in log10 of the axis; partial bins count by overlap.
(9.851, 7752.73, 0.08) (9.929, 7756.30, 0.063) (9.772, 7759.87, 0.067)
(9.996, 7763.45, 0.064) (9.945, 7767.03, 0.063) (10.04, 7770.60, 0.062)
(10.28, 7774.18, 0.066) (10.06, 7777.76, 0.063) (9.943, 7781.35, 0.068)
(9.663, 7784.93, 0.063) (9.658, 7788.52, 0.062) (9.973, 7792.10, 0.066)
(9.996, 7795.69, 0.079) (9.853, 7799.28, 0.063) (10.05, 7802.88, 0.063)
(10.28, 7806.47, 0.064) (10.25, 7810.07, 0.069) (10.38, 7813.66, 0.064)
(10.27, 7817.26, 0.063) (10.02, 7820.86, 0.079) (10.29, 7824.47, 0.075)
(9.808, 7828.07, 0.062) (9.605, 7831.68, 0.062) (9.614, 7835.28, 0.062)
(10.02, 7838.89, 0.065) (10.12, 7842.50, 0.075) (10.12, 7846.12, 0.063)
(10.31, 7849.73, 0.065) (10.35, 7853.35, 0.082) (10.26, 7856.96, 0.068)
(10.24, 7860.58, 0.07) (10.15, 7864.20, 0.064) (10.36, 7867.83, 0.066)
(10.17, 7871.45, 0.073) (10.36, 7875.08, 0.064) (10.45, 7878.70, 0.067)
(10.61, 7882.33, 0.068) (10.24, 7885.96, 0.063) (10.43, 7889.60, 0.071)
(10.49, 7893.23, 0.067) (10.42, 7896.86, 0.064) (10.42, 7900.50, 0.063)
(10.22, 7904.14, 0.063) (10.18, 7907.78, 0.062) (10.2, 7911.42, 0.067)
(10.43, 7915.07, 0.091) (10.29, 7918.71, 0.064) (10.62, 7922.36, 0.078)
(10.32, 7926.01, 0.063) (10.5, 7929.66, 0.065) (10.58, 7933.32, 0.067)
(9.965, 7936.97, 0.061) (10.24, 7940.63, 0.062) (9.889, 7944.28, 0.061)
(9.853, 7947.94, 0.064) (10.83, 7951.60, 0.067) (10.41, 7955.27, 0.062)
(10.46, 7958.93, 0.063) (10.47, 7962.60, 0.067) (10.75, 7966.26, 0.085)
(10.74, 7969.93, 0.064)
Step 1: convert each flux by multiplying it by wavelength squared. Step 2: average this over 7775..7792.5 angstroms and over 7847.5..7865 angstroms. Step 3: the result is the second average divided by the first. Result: 1.1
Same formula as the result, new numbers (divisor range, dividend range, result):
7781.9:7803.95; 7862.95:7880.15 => 1.07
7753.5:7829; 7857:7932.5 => 1.06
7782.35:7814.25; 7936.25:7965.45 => 1.07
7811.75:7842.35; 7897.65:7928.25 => 1.06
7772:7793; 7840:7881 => 1.05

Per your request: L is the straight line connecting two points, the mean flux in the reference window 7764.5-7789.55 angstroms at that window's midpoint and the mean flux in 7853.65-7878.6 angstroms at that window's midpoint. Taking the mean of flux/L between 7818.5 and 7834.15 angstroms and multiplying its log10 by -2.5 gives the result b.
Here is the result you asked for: 0.02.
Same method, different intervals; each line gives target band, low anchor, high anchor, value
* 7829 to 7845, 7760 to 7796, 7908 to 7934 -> 0.031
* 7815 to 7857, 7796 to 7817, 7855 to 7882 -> 0.018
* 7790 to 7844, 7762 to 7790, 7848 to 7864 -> 0.009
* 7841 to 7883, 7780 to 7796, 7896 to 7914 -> -0.018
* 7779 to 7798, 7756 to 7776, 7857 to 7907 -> 0.023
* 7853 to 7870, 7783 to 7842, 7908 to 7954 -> -0.016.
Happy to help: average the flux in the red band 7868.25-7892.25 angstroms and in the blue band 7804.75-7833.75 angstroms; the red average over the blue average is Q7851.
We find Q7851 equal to 1.03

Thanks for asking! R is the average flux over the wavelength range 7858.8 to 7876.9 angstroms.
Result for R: 10.3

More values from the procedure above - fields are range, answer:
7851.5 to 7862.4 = 10.3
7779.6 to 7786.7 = 9.81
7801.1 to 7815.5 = 10.2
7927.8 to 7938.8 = 10.3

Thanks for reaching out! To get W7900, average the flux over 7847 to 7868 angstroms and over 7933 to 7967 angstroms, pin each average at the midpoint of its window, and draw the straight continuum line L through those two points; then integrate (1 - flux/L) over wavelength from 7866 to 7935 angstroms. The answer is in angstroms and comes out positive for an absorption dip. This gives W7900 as -0.6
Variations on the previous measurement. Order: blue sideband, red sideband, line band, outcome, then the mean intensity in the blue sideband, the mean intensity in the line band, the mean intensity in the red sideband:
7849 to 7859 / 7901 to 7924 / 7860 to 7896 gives -0.14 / 10.3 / 10.4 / 10.3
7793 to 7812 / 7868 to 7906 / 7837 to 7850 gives 0.14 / 10.1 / 10.1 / 10.4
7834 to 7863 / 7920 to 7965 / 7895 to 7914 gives -0.06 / 10.1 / 10.3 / 10.3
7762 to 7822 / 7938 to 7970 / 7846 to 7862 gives -0.16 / 10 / 10.3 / 10.4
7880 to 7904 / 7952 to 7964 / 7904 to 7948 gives 0.77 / 10.4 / 10.3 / 10.5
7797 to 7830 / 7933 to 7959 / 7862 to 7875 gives -0.08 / 10.1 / 10.2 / 10.3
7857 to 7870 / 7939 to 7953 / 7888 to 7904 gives -0.30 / 10.2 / 10.4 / 10.2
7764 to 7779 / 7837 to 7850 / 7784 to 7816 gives 0.21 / 10.1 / 10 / 10.1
